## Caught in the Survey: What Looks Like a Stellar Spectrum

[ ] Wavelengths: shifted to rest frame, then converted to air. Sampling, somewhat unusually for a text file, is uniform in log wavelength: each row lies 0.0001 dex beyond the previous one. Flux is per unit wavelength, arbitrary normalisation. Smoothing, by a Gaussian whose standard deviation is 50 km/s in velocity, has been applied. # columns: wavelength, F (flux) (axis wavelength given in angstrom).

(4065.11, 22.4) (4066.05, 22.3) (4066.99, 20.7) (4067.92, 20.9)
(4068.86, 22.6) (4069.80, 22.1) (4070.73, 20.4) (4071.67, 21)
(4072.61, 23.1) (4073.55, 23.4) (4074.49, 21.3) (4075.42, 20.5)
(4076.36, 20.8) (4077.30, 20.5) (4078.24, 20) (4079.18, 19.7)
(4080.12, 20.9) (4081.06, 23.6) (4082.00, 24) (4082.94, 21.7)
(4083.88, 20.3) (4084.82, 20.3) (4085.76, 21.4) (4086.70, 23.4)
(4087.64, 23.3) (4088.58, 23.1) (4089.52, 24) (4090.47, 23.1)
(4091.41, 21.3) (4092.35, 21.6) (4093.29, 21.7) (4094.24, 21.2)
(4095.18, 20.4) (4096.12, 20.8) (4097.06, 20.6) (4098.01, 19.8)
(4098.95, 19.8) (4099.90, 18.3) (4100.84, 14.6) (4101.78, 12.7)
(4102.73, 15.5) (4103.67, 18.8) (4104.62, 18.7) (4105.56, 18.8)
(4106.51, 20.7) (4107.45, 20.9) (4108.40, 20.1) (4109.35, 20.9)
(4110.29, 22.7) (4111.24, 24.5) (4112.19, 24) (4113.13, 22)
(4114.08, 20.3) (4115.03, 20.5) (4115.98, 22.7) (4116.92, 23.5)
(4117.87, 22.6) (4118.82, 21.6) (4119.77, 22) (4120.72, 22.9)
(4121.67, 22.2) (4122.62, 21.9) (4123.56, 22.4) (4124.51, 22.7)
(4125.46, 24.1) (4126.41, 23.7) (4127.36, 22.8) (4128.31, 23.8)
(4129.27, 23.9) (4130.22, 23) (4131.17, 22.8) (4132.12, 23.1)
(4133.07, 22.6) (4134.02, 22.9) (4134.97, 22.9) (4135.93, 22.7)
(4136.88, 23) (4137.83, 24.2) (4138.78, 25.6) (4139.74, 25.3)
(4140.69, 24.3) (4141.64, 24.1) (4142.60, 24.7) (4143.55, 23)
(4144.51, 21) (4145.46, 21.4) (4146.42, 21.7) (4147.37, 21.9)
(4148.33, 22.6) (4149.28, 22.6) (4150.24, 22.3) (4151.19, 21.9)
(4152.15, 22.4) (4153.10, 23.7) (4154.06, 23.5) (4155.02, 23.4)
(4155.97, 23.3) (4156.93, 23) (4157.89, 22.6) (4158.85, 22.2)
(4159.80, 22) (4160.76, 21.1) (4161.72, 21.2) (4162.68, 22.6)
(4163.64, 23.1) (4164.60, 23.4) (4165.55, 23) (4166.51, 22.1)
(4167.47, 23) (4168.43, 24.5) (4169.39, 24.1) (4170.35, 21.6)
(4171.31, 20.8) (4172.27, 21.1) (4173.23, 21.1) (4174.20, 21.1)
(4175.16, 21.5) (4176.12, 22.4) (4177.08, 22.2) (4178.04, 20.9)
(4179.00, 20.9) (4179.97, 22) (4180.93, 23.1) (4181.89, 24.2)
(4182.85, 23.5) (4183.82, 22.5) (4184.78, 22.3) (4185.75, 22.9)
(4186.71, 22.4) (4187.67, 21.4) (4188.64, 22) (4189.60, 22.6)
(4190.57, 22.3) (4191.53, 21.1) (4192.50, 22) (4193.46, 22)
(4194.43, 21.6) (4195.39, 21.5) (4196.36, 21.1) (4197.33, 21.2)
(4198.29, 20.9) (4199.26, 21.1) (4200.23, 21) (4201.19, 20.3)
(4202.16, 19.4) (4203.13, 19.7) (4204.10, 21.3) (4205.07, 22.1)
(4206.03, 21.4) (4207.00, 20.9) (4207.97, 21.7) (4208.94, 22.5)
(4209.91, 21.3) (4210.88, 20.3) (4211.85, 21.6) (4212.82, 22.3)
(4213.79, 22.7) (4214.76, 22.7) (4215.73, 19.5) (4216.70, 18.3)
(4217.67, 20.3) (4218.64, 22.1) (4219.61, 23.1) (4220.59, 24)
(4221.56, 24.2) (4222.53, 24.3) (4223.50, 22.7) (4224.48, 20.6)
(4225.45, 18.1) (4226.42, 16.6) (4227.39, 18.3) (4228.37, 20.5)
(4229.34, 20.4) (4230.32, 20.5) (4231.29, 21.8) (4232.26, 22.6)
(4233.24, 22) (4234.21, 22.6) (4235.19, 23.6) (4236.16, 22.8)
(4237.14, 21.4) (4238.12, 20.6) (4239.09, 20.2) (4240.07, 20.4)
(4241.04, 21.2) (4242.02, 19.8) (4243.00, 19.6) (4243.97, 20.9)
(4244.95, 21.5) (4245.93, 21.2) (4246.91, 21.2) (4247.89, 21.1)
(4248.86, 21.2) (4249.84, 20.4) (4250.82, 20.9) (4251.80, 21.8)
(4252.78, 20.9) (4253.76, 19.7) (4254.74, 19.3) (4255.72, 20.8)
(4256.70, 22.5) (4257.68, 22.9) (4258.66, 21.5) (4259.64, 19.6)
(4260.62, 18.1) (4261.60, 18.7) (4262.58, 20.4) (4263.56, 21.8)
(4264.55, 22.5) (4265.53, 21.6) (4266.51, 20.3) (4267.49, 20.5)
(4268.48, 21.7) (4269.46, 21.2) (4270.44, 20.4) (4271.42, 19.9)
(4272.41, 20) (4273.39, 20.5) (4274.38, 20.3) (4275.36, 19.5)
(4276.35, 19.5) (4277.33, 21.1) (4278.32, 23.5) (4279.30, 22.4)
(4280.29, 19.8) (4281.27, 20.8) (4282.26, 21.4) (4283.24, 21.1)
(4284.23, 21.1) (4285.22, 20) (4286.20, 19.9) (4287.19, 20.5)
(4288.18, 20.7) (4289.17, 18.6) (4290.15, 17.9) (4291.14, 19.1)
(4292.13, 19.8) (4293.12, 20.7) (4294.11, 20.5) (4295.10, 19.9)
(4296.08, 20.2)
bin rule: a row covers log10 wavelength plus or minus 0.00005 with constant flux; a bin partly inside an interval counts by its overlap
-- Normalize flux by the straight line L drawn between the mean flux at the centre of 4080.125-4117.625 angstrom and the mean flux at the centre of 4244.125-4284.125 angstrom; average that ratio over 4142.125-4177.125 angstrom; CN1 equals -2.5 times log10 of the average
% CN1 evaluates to -0.08 mag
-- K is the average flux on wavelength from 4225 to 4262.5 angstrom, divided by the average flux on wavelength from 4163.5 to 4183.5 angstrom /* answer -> 0.93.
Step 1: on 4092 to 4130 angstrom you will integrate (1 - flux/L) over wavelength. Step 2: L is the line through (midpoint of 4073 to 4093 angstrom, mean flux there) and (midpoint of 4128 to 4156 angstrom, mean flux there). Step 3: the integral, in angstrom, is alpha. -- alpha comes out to 2.3 angstrom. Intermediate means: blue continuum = 21.8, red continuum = 23.1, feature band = 21.1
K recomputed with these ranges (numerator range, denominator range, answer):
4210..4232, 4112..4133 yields 0.93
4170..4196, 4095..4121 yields 1.08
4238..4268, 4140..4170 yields 0.91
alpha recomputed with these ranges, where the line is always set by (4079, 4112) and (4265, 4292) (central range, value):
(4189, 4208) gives -0.62 angstrom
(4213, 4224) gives -0.87 angstrom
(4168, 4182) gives -0.97 angstrom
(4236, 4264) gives -0.31 angstrom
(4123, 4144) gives -2.92 angstrom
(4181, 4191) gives -0.99 angstrom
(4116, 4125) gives -0.77 angstrom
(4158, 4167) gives -0.74 angstrom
